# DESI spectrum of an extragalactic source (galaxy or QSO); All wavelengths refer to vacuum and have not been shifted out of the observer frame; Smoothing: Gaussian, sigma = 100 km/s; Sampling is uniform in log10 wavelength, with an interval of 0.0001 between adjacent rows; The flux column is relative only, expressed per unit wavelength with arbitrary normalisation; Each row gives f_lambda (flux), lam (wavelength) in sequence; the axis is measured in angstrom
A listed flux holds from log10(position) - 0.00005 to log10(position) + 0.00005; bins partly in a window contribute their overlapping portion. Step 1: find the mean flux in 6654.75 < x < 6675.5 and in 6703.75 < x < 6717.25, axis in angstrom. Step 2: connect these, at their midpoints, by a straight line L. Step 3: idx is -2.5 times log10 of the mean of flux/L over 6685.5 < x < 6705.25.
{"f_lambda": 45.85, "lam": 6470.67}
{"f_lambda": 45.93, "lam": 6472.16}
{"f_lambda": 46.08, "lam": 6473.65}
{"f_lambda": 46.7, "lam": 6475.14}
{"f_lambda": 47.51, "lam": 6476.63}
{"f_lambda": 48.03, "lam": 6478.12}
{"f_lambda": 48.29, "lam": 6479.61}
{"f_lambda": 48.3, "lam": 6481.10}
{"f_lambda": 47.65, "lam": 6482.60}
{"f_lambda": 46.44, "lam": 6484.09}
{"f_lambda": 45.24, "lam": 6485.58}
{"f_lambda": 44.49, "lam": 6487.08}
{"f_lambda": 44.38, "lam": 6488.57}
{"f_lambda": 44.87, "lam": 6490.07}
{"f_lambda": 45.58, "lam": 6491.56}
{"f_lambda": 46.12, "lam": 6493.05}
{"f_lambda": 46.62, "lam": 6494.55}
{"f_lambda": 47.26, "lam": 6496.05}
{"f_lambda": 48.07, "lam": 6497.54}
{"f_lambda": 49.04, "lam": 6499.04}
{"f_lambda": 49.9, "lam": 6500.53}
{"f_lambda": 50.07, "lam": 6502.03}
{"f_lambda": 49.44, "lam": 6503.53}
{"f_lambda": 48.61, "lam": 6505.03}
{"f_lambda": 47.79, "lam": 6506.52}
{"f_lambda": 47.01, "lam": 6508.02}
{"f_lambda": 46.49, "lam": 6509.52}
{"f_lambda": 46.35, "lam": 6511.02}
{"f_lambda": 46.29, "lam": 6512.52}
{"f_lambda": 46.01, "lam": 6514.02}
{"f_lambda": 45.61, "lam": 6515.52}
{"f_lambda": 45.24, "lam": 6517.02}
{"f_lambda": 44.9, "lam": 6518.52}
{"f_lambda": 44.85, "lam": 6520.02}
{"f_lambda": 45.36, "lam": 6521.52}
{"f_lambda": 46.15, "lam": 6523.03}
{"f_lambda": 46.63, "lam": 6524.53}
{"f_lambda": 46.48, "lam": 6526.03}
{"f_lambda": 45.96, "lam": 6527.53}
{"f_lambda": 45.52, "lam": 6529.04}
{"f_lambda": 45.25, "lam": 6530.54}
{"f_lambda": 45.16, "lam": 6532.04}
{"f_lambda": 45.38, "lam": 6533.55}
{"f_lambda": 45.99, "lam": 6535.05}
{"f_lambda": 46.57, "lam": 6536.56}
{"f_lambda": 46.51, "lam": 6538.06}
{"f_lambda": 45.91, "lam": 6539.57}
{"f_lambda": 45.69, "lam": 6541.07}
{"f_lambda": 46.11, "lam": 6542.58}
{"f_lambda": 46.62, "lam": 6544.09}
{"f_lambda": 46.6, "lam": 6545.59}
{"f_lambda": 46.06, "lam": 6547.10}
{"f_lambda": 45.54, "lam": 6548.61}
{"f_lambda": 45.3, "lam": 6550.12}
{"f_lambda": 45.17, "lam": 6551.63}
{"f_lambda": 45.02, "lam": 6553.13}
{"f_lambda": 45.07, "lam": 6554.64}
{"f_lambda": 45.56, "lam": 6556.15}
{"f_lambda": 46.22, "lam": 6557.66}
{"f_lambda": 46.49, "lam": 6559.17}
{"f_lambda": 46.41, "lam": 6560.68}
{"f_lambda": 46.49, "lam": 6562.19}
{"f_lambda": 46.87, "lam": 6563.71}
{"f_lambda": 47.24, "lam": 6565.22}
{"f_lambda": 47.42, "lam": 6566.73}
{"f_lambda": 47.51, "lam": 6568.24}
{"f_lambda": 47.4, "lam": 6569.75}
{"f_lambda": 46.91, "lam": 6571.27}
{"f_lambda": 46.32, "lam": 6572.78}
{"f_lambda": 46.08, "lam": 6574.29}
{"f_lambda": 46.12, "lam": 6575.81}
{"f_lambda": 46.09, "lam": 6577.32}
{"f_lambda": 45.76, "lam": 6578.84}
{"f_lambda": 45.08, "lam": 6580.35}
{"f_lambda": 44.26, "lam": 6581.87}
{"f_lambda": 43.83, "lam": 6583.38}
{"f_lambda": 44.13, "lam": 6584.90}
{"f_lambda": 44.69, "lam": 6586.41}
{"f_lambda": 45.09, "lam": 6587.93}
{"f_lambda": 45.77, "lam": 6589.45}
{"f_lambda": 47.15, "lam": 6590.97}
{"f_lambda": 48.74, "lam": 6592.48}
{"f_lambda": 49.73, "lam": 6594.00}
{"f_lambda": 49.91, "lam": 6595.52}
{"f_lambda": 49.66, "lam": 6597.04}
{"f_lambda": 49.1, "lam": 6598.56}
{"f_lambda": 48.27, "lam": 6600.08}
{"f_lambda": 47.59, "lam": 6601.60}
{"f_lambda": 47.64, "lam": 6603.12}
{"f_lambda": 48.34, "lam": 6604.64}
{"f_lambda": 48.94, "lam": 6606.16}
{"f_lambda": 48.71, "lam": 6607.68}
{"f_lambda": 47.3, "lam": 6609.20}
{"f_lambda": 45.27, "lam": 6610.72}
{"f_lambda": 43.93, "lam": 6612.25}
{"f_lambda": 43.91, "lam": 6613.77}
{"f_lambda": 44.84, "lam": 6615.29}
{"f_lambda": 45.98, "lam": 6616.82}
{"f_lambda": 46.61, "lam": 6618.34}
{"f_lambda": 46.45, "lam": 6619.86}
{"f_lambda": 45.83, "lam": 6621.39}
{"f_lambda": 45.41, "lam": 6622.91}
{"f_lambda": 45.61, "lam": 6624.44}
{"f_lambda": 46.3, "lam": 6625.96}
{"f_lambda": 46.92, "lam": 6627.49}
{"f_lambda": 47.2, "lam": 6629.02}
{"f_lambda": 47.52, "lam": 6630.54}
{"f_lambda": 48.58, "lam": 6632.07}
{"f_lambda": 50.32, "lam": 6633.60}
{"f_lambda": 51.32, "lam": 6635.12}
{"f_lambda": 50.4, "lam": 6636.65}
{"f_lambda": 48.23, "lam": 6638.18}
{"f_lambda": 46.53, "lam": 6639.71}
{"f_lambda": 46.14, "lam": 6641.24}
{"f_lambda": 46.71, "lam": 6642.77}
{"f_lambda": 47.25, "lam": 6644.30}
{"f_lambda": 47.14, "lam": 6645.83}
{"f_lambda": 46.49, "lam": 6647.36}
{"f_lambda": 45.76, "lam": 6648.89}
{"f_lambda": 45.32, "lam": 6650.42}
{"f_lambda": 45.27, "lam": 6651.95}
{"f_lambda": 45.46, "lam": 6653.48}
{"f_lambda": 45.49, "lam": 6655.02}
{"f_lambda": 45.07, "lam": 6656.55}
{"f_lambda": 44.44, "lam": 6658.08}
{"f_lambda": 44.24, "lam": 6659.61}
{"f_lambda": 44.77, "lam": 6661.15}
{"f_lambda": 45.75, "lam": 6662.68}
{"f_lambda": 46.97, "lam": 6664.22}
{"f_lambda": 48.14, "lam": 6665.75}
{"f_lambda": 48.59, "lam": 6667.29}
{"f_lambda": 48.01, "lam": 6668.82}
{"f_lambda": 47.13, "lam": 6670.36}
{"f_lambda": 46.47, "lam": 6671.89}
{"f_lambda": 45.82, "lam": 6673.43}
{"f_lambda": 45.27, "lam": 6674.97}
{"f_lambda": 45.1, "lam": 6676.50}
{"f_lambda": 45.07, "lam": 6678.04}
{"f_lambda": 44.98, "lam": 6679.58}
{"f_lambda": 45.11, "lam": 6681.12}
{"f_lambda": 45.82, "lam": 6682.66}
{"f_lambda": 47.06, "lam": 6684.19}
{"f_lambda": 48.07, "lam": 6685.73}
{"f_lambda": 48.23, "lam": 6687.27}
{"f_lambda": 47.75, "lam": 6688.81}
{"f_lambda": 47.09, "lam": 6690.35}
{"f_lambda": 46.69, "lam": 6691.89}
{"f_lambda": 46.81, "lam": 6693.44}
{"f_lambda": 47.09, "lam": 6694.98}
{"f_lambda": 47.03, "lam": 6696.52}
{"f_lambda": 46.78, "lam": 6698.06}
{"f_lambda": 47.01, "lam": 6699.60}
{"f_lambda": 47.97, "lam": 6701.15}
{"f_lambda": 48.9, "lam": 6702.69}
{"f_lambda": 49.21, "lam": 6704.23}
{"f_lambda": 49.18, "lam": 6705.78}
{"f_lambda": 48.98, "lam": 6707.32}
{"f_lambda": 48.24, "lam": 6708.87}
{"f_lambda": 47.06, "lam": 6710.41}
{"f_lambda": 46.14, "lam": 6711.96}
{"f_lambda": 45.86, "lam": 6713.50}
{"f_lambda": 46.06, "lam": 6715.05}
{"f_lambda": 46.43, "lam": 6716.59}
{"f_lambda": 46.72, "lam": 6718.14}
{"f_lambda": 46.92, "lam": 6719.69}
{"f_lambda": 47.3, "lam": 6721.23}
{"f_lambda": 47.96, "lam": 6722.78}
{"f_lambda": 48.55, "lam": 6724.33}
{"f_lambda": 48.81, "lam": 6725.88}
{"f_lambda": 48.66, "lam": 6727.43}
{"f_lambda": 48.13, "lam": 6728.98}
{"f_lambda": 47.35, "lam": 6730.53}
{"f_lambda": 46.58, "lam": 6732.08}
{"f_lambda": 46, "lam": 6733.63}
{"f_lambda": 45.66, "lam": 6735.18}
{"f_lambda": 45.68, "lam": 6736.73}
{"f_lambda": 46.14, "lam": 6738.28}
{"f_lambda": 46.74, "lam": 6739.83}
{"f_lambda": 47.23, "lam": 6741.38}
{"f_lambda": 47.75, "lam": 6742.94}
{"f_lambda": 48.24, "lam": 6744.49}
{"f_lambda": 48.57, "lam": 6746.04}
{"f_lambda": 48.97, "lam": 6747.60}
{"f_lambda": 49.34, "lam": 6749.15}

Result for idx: -0.01 mag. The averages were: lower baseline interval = 46.2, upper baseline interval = 47.4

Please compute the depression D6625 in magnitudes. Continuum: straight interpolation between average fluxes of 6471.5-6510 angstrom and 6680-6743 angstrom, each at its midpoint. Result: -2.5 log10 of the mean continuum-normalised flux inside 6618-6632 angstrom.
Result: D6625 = 0.02 mag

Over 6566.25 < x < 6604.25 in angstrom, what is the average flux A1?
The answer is 46.8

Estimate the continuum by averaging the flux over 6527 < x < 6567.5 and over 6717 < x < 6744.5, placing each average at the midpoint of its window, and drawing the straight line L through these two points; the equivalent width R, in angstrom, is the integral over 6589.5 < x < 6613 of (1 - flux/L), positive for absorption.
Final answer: -0.8 angstrom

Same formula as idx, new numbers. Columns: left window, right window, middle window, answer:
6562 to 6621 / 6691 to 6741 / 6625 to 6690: 0.01 mag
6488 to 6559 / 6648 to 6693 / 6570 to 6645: -0.02 mag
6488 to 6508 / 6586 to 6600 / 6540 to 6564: 0.04 mag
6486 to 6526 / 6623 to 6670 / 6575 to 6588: 0.04 mag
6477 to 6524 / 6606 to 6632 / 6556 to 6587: 0.01 mag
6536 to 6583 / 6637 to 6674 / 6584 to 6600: -0.03 mag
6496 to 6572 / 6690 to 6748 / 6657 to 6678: 0.02 mag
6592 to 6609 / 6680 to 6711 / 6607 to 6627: 0.06 mag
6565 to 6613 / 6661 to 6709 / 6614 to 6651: 0.00 mag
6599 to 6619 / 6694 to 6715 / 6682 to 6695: 0.01 mag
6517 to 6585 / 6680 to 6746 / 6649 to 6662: 0.04 mag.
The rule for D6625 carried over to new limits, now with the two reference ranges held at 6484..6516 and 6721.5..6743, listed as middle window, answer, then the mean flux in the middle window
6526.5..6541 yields 0.03 mag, 45.8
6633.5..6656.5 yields 0.00 mag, 47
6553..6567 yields 0.02 mag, 46.3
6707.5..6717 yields 0.01 mag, 46.8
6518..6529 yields 0.03 mag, 45.7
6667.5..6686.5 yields 0.02 mag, 46.2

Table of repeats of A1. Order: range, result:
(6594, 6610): 48.6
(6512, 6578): 46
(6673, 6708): 47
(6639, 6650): 46.5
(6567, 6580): 46.5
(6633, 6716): 46.9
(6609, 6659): 46.5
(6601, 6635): 46.9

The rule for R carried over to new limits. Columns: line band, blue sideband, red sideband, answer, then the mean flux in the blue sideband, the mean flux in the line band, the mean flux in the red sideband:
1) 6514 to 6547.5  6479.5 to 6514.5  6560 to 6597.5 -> 0.7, 47.1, 45.8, 46.6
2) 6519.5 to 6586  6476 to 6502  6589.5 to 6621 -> 1.8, 47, 45.9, 47.3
